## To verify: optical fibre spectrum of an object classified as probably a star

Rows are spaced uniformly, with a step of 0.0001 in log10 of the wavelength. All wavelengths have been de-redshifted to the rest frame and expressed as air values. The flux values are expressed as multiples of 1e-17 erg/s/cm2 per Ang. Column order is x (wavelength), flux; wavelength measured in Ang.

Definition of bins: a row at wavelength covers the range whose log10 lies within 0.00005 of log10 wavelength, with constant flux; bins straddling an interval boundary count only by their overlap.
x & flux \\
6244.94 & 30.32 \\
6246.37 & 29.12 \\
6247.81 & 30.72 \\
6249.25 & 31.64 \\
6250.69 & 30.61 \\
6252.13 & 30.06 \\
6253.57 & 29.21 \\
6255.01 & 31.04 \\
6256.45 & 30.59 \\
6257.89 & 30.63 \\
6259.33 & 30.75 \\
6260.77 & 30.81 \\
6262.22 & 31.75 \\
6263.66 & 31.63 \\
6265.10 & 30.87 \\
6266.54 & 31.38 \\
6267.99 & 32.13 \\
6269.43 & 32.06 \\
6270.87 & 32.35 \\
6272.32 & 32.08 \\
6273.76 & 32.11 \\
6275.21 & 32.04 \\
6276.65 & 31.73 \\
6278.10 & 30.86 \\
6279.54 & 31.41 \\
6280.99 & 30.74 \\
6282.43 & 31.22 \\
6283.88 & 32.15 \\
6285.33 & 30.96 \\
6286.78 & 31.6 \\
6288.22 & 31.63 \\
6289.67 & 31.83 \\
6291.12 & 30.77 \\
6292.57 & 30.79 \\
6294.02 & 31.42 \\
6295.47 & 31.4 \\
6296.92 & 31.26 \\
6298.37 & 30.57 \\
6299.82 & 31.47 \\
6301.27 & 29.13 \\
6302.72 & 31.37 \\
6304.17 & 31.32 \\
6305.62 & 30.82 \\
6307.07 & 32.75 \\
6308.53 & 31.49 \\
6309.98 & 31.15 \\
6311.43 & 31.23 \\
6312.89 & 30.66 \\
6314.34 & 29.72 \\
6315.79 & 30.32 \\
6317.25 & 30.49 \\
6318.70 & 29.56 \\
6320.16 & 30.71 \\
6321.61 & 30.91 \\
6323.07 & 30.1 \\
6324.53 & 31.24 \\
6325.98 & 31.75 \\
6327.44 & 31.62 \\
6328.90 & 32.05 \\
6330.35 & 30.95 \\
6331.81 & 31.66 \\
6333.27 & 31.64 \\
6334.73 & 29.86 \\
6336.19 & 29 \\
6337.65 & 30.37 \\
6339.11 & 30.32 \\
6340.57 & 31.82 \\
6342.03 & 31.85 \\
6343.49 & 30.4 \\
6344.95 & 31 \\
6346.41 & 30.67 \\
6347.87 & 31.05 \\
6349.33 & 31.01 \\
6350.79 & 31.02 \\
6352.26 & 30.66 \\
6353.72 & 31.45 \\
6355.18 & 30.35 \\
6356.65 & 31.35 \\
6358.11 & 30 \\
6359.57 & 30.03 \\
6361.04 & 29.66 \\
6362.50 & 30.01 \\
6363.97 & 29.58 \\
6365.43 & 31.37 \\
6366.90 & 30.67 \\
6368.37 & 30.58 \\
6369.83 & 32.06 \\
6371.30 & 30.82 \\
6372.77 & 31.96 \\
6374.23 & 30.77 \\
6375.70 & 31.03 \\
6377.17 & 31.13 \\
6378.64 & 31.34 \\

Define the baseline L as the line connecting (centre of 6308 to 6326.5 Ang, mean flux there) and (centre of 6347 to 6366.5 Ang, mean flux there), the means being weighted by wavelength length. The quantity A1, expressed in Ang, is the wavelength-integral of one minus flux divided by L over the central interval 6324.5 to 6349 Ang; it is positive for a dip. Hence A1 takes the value -0.3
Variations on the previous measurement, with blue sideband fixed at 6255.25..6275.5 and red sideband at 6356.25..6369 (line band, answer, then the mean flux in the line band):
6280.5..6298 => -0.06 Ang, 31.3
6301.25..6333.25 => -0.14 Ang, 31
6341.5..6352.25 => -0.16 Ang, 31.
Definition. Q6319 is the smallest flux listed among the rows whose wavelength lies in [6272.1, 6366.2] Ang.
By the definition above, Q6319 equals 29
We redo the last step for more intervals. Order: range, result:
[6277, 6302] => 29.13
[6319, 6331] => 30.1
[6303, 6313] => 30.66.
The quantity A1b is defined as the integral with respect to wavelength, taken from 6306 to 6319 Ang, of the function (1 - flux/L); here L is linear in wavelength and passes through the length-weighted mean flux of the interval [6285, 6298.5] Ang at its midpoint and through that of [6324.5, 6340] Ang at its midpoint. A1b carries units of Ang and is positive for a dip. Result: 0.1 Ang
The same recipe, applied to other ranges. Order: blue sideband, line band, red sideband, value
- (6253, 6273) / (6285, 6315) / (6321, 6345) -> -0.02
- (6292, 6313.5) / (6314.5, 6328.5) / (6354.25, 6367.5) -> 0.06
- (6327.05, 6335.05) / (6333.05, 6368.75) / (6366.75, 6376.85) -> 0.73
